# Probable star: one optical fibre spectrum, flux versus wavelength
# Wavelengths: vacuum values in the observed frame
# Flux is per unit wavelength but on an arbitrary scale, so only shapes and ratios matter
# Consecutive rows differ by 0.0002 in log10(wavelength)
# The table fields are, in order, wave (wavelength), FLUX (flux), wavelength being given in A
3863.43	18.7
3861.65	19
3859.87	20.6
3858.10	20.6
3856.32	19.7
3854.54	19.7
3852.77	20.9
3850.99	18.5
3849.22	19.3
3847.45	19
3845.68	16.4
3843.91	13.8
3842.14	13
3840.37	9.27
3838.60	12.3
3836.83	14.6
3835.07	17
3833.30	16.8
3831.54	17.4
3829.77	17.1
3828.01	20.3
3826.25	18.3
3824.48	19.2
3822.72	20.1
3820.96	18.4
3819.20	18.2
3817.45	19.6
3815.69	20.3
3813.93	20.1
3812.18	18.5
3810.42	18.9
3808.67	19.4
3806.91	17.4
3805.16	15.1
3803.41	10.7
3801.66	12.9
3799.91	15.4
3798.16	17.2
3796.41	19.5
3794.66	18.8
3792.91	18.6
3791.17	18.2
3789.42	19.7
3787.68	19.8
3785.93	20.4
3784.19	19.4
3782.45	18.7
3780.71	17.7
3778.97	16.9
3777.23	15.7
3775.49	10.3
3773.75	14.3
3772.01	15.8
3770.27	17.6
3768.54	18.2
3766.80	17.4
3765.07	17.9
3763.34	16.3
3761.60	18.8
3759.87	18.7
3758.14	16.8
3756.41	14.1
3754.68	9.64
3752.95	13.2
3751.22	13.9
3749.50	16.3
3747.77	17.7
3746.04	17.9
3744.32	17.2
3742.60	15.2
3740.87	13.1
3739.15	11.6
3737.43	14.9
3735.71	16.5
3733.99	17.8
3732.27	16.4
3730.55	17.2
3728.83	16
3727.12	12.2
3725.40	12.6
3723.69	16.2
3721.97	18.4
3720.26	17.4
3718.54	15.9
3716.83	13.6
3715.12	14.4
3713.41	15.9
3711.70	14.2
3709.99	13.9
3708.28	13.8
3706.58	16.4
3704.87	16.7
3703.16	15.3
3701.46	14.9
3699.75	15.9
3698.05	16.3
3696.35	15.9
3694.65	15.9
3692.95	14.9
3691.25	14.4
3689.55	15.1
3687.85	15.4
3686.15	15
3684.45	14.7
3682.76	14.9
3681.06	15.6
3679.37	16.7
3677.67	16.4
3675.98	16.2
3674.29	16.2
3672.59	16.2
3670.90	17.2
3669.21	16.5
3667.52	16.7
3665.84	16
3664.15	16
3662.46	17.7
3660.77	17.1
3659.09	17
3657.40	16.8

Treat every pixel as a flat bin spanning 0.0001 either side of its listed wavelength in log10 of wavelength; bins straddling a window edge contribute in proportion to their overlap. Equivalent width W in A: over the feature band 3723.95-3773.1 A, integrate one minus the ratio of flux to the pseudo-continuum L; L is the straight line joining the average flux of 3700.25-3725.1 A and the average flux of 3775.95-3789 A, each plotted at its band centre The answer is 3.21 A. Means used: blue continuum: 15.4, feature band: 15.8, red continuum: 18.2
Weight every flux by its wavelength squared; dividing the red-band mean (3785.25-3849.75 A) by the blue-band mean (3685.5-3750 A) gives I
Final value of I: 1.18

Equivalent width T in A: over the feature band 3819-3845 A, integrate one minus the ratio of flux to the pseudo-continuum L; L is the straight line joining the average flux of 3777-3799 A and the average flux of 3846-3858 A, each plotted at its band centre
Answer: 3.8 A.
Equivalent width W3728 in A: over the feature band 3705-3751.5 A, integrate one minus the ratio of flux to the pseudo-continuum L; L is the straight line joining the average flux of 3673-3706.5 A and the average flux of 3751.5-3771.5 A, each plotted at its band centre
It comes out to 1.3 A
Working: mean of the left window 15.6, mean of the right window 16.2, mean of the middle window 15.5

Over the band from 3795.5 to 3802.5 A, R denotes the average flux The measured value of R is 16.3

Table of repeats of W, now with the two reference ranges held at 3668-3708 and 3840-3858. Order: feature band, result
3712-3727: 0.7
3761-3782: 0.2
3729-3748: 0.4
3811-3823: -1.6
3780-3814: -1.9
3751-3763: 0.9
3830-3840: 1.0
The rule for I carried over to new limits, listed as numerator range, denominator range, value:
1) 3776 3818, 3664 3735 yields 1.20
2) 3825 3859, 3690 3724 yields 1.18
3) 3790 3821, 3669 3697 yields 1.20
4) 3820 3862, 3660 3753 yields 1.20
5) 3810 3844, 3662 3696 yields 1.17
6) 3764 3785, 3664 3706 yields 1.11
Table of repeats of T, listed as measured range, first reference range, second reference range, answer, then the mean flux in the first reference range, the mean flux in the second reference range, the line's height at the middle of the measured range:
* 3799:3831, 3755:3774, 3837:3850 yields -4.9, 16.8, 14.7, 15.4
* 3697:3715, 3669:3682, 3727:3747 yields 0.8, 16.3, 15.6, 16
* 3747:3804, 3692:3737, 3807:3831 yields 3.2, 15.6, 19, 17.6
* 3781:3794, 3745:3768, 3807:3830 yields -1.2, 16.1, 19.1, 17.6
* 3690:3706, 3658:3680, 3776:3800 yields 1.3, 16.6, 18.3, 17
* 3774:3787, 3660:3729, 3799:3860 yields -0.2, 15.6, 17.4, 16.7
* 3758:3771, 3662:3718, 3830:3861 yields -1.2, 15.6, 17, 16.3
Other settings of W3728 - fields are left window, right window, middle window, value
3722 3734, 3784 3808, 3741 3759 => 1.1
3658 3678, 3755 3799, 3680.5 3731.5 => 4.8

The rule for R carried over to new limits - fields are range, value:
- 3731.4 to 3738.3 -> 16.4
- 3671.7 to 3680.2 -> 16.3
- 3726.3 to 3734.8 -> 15.9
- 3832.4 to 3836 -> 16.9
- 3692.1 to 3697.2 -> 15.6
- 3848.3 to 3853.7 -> 19.6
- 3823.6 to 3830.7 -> 18.7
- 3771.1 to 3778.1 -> 14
